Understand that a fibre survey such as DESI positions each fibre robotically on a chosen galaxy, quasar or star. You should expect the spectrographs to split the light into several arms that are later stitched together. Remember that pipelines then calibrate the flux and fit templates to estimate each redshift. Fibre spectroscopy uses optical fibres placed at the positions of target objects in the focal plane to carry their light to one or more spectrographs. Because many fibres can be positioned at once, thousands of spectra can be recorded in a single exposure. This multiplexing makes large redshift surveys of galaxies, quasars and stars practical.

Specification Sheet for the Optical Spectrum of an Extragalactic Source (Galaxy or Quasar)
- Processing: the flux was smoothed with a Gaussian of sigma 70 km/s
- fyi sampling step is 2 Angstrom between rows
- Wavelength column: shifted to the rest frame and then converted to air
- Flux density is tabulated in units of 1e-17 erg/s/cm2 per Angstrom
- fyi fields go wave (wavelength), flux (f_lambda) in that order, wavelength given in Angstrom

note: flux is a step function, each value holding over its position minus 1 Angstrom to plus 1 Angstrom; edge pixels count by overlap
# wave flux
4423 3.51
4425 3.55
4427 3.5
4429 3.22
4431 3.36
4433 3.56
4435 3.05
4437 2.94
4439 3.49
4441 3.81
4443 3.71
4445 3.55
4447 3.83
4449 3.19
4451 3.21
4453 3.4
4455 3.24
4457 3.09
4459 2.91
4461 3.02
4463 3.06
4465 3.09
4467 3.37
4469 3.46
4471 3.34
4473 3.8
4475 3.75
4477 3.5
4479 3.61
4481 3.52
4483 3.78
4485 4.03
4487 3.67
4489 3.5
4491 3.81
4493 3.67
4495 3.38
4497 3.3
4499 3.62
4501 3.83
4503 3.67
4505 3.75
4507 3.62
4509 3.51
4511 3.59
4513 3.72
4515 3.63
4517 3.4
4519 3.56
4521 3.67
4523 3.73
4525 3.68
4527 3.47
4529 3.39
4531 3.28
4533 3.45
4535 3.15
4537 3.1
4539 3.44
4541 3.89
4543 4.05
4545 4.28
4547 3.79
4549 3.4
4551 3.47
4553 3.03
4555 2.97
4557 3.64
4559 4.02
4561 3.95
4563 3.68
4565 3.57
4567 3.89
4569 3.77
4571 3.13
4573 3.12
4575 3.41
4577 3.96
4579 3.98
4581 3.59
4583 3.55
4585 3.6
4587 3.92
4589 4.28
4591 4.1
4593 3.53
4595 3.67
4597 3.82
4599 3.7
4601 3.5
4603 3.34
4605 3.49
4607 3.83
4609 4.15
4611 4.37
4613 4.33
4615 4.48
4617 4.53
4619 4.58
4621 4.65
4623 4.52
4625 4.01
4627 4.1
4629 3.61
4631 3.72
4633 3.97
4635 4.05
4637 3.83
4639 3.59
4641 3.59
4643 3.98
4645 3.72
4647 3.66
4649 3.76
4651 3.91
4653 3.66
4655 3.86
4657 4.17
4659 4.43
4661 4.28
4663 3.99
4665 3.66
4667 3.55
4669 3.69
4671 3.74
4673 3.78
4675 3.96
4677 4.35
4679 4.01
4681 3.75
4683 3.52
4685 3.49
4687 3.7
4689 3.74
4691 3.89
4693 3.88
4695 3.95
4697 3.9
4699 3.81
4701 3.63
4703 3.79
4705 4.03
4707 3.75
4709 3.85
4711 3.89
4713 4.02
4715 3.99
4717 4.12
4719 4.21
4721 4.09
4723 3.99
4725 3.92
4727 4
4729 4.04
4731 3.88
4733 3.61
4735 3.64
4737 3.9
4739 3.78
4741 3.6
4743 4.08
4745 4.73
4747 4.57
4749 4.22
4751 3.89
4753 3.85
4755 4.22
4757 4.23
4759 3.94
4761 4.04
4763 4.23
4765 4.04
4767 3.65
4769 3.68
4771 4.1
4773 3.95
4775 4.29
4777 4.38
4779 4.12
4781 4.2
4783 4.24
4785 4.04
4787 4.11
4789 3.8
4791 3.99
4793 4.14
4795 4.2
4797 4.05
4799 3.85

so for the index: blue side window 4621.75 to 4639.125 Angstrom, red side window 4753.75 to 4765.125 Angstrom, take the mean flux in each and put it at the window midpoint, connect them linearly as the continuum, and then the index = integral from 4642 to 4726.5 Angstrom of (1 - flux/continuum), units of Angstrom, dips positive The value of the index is 3.0 Angstrom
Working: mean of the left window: 3.96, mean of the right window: 4.12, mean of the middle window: 3.88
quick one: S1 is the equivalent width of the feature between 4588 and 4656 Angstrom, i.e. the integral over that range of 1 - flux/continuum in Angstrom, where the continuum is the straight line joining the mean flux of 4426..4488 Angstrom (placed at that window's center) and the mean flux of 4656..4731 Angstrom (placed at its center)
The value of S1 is -3.2 Angstrom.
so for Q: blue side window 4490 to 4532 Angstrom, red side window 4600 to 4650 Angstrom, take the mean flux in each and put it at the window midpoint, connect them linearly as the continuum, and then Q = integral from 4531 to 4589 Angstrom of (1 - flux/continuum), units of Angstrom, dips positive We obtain 2.3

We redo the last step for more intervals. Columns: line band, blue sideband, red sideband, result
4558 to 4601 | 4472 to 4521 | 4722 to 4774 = 0.37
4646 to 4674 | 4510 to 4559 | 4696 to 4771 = -0.41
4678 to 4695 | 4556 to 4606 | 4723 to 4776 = 0.55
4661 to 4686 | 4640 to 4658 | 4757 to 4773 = 0.23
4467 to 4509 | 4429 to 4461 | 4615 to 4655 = -1.63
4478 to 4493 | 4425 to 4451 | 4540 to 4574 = -0.82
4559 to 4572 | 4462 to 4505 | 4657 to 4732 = 0.01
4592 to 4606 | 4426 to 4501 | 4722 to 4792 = 0.51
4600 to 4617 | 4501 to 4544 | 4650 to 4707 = -1.11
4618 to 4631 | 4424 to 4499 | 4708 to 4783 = -1.47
